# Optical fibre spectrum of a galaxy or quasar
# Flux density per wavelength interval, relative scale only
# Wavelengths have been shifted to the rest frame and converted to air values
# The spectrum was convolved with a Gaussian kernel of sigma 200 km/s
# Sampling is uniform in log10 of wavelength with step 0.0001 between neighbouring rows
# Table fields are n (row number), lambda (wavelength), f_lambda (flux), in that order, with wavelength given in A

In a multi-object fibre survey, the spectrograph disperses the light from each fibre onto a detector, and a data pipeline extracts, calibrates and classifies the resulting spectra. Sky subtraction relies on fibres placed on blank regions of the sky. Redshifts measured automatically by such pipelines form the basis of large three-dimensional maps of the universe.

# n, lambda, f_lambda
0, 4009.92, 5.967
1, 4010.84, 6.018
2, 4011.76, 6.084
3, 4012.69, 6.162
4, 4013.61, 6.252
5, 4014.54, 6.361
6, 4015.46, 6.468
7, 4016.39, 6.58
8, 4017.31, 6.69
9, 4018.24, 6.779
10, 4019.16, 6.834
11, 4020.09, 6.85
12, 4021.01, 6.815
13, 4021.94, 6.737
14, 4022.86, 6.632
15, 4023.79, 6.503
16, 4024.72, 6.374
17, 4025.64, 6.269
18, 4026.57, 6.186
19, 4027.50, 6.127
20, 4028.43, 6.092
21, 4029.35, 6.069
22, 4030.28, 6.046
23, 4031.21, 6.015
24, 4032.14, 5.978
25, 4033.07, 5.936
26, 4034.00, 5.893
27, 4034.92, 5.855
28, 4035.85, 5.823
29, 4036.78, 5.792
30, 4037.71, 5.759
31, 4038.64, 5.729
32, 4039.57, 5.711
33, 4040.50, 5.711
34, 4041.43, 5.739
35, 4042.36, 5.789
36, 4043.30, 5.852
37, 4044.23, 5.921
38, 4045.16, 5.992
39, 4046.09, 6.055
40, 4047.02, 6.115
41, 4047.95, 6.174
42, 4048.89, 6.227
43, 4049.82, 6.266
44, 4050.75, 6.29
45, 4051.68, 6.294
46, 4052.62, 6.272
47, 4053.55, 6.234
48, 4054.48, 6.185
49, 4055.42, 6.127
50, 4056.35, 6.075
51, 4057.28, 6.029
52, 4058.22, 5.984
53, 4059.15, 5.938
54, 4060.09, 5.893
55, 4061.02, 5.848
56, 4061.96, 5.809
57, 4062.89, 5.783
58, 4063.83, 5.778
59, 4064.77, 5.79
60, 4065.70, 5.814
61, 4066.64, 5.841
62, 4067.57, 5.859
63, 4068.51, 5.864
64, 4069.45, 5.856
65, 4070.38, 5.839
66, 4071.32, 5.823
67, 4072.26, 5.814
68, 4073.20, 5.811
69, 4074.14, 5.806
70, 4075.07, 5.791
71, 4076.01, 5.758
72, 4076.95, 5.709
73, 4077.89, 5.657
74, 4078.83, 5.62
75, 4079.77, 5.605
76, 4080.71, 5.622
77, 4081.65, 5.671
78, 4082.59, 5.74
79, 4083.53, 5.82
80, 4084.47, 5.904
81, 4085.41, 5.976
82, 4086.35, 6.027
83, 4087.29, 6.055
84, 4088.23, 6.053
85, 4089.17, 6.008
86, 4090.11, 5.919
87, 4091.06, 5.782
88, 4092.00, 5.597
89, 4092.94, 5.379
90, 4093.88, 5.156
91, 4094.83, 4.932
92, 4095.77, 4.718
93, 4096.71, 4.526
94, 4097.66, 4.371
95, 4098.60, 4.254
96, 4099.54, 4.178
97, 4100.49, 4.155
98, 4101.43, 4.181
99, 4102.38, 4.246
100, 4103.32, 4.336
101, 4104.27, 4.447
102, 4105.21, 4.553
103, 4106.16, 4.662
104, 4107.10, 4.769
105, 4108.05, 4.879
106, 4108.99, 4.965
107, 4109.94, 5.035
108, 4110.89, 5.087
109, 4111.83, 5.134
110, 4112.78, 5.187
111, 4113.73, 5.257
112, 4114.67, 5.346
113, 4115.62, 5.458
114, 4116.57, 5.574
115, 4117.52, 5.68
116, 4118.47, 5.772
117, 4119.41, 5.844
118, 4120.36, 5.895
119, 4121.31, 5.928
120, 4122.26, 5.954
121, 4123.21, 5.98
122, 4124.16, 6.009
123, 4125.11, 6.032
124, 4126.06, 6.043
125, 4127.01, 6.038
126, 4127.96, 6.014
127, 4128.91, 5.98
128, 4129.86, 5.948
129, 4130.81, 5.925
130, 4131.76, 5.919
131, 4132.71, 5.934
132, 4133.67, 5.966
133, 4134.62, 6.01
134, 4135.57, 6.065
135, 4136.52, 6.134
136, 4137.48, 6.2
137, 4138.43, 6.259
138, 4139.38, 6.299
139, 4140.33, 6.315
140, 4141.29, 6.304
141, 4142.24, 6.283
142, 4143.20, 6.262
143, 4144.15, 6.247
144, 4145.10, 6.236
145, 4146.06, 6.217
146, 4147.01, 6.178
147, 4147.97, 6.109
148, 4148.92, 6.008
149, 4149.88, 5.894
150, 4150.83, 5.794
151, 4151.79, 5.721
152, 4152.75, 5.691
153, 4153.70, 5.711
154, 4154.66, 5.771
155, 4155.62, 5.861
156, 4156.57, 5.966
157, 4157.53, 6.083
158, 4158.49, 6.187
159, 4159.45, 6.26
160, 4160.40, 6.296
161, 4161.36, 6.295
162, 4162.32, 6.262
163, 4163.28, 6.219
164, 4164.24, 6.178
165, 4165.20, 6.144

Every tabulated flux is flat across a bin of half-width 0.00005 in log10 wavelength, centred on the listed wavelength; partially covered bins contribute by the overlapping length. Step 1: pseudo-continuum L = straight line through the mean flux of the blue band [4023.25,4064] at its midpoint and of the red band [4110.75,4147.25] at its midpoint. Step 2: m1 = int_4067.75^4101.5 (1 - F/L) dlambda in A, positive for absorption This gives 2.7 A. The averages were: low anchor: 6.01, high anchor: 5.93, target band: 5.49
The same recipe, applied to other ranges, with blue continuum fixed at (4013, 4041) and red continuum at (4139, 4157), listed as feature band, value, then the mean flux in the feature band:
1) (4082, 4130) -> 6.0 A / 5.35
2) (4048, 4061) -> 0.1 A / 6.13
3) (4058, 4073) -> 0.8 A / 5.84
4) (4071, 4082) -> 0.8 A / 5.72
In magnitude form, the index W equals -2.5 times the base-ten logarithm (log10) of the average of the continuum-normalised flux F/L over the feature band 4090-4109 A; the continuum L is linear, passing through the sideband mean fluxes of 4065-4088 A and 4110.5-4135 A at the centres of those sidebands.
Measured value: 0.22 mag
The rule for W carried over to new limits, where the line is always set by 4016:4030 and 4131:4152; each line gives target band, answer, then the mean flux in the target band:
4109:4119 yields 0.16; 5.34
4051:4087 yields 0.08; 5.88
